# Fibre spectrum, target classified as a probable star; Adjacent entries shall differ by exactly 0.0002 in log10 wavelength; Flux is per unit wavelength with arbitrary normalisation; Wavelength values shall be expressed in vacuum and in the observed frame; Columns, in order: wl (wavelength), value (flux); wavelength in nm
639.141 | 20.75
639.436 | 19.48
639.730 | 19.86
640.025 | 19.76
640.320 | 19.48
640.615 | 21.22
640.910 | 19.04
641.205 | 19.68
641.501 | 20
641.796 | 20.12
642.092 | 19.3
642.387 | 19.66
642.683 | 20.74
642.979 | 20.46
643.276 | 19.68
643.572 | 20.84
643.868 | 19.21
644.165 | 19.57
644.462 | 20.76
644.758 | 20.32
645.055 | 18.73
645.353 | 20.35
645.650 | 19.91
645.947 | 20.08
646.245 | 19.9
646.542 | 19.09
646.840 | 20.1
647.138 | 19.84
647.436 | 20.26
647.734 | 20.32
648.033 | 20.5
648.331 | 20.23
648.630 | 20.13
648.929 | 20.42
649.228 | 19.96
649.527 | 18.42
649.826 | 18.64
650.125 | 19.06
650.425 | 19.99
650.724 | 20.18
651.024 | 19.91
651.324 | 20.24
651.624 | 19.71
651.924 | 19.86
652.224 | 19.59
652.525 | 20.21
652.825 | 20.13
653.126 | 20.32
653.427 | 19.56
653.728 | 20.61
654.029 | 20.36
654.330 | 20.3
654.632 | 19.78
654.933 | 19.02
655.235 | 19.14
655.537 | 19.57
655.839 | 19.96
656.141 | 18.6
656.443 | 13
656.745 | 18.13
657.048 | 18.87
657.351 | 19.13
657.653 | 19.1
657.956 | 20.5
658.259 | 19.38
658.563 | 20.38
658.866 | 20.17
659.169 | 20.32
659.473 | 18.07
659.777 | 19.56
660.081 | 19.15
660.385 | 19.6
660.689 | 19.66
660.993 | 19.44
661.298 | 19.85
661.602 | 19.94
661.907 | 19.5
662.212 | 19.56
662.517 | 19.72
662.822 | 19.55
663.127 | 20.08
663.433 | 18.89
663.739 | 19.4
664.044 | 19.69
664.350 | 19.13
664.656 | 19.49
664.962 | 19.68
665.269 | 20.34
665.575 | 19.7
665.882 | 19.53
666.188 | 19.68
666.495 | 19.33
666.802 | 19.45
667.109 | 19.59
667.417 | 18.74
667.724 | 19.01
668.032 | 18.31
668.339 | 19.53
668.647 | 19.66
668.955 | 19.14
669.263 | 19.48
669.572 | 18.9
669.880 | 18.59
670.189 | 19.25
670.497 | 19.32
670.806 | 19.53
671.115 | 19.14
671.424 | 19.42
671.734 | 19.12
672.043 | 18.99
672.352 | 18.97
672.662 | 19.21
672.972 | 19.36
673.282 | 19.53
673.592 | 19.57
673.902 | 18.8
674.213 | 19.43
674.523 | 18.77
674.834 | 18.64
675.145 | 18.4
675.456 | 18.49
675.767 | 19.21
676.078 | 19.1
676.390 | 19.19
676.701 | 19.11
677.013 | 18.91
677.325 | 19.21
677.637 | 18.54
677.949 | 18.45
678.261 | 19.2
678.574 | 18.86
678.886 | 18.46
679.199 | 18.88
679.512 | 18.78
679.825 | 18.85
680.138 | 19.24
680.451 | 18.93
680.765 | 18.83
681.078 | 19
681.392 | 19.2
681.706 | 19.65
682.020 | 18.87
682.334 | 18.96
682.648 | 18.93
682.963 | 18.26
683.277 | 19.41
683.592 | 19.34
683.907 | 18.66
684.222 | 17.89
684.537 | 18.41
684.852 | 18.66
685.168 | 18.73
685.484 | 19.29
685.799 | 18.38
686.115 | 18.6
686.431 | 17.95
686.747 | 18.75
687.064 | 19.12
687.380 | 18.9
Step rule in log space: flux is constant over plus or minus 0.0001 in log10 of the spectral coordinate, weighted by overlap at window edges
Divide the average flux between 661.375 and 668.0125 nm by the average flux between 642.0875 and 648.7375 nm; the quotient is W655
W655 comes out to 1.0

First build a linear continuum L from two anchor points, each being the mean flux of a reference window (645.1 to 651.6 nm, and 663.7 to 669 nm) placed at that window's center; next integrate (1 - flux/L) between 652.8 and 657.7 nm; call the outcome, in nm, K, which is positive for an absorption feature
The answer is 0.14 nm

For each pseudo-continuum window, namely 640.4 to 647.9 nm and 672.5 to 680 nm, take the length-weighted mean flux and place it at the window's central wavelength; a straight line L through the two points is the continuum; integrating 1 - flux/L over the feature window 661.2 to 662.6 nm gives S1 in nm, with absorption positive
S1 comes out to -0.02 nm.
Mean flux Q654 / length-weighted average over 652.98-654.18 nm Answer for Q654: 20.2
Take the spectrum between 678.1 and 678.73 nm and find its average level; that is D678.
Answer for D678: 19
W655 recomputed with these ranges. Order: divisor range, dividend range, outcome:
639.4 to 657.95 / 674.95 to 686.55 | 0.96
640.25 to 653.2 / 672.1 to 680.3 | 0.95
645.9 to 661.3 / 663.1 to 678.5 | 0.98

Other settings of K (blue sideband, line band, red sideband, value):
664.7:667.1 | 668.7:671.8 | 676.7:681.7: 0.034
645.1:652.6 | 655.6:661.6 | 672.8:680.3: 0.126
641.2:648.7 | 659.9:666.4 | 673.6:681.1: -0.073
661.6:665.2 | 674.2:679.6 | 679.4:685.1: 0.061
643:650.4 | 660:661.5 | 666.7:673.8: -0.008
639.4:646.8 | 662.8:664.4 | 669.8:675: -0.007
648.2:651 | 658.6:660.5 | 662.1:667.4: 0.006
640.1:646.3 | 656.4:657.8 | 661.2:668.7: 0.118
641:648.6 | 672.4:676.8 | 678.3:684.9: 0.006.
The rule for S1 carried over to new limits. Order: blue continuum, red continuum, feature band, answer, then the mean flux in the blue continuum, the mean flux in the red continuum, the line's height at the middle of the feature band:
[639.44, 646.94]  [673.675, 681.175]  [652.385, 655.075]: -0.06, 19.9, 18.9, 19.6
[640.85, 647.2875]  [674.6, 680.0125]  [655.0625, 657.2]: 0.14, 19.9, 18.8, 19.5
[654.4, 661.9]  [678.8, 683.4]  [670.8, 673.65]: -0.03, 19.2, 19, 19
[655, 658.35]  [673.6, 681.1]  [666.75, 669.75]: -0.06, 18.7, 18.9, 18.8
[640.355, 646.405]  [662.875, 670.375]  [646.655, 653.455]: -0.04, 20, 19.4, 19.8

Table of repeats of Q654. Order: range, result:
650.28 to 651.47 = 20.1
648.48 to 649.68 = 19.7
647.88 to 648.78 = 20.3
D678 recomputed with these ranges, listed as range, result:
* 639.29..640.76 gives 20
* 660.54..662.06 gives 19.7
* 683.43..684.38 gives 18.6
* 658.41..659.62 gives 19.7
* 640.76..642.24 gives 19.6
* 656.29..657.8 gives 17.7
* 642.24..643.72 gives 20.3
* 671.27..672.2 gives 19.2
